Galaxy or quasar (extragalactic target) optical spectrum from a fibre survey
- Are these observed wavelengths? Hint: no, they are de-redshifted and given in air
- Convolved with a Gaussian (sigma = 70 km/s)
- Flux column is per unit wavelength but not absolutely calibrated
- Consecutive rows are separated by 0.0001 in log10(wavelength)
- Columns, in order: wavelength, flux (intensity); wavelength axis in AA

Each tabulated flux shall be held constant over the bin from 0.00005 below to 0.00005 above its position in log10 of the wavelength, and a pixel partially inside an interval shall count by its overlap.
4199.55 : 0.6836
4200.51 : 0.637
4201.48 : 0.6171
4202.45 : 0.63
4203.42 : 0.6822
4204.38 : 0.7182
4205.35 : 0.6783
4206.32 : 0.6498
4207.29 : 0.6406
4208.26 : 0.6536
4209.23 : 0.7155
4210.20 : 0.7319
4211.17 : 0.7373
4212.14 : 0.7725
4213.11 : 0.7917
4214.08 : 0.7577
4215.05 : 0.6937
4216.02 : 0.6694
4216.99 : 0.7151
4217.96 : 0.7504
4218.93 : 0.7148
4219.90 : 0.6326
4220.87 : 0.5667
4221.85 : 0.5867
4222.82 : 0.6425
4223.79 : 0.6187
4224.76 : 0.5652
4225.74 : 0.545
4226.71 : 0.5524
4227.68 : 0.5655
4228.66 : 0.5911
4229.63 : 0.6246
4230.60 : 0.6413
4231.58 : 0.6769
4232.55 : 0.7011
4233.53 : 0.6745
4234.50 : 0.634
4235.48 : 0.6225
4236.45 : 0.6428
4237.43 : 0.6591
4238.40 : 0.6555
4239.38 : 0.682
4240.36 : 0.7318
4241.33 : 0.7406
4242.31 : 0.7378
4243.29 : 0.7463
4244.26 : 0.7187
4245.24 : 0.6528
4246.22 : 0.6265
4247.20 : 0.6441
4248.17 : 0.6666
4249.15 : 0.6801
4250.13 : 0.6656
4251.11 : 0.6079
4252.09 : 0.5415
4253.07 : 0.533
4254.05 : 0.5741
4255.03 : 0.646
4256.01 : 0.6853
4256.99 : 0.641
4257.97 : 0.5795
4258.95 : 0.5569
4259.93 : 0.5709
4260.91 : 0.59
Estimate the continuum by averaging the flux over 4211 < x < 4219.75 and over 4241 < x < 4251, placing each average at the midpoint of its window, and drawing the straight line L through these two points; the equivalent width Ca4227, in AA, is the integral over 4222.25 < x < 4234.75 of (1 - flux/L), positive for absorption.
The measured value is 1.6 AA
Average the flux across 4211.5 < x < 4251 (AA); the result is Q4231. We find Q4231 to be 0.664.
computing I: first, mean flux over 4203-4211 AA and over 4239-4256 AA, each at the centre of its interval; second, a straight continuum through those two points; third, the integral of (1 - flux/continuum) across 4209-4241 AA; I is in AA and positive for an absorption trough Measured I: 0.56 AA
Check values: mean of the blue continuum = 0.686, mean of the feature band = 0.663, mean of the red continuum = 0.659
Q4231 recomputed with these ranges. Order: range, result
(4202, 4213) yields 0.695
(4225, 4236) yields 0.62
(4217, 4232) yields 0.621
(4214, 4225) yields 0.658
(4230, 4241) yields 0.666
